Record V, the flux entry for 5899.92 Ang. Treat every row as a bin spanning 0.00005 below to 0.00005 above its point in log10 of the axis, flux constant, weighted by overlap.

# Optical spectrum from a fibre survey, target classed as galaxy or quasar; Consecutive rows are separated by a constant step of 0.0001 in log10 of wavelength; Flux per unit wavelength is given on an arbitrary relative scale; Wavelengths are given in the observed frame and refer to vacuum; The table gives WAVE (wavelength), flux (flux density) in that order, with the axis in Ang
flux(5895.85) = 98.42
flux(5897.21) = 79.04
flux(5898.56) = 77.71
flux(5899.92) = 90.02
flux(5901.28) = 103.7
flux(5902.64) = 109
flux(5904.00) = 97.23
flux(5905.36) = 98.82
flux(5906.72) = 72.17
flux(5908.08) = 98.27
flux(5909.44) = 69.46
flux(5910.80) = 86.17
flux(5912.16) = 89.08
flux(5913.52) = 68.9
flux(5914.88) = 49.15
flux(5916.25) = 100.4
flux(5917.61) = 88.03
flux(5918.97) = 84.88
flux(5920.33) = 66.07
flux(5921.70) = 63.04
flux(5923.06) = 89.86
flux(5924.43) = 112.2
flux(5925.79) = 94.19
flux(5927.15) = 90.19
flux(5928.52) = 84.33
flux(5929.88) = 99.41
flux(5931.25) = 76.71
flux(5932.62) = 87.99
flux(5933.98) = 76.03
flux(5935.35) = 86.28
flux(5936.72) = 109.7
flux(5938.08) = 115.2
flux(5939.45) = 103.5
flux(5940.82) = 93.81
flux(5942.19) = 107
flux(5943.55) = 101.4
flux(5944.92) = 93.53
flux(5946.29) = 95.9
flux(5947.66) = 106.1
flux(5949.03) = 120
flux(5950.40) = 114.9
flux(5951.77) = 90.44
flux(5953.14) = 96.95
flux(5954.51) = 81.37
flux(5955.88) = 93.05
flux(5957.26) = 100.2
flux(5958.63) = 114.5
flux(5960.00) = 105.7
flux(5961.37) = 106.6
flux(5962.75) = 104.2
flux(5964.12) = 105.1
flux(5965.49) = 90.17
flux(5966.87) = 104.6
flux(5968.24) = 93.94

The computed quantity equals 90.02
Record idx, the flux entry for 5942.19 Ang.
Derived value 107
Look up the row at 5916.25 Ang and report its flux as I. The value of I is 100.4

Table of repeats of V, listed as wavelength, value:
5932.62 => 87.99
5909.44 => 69.46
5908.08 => 98.27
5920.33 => 66.07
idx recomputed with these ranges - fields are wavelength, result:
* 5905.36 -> 98.82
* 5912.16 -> 89.08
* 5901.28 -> 103.7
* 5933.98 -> 76.03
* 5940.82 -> 93.81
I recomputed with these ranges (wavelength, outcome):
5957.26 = 100.2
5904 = 97.23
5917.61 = 88.03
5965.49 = 90.17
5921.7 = 63.04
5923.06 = 89.86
